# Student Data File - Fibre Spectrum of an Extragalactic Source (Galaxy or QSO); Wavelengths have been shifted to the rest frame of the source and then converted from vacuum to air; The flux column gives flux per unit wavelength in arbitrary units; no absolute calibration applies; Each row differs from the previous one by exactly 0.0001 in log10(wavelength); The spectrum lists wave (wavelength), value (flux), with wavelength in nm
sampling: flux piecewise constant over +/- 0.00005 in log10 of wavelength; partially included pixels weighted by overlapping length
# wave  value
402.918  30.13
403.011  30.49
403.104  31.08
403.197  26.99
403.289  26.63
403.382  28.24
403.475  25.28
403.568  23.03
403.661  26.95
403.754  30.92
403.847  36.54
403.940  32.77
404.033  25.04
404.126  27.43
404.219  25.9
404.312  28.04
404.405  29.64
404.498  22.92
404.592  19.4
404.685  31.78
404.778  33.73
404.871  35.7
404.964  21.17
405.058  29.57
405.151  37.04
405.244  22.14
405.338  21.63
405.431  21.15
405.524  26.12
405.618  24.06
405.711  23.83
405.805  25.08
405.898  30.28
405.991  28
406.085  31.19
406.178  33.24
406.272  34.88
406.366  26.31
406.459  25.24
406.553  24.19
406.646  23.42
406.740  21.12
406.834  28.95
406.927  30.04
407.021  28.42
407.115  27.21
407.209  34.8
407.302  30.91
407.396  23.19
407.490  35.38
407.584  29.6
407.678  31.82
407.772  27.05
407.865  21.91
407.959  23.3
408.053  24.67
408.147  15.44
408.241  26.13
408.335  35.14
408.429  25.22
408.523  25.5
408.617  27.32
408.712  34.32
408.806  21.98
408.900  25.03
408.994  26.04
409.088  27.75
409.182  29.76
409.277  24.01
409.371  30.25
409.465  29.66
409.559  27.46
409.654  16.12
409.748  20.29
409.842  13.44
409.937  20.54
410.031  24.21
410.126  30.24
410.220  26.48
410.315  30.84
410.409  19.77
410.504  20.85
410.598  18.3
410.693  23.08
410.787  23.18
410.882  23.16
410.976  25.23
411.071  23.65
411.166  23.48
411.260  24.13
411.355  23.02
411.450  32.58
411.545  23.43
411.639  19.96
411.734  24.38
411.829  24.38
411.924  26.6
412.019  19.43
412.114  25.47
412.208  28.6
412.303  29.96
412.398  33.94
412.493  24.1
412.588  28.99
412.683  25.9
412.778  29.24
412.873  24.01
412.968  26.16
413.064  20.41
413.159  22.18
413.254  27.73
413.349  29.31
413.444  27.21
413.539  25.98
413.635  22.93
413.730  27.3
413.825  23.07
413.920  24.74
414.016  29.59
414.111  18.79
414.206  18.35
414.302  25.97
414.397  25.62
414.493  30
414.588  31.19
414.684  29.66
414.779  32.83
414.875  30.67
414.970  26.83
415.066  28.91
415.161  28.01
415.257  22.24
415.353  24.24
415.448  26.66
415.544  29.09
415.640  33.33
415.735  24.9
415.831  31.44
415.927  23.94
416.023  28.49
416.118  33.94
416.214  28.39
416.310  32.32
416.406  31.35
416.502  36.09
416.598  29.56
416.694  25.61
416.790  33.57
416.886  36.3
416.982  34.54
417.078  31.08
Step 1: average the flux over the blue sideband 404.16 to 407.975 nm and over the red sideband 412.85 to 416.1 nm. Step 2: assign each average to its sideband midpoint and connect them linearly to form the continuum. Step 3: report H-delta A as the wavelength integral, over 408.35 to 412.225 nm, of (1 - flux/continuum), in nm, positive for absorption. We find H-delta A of 0.35 nm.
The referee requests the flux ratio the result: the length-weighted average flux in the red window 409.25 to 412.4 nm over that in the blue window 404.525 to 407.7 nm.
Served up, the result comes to 0.87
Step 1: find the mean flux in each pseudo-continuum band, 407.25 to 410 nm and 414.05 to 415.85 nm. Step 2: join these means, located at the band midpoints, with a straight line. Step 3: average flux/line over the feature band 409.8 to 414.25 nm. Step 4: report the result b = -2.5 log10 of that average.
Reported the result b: 0.08 mag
